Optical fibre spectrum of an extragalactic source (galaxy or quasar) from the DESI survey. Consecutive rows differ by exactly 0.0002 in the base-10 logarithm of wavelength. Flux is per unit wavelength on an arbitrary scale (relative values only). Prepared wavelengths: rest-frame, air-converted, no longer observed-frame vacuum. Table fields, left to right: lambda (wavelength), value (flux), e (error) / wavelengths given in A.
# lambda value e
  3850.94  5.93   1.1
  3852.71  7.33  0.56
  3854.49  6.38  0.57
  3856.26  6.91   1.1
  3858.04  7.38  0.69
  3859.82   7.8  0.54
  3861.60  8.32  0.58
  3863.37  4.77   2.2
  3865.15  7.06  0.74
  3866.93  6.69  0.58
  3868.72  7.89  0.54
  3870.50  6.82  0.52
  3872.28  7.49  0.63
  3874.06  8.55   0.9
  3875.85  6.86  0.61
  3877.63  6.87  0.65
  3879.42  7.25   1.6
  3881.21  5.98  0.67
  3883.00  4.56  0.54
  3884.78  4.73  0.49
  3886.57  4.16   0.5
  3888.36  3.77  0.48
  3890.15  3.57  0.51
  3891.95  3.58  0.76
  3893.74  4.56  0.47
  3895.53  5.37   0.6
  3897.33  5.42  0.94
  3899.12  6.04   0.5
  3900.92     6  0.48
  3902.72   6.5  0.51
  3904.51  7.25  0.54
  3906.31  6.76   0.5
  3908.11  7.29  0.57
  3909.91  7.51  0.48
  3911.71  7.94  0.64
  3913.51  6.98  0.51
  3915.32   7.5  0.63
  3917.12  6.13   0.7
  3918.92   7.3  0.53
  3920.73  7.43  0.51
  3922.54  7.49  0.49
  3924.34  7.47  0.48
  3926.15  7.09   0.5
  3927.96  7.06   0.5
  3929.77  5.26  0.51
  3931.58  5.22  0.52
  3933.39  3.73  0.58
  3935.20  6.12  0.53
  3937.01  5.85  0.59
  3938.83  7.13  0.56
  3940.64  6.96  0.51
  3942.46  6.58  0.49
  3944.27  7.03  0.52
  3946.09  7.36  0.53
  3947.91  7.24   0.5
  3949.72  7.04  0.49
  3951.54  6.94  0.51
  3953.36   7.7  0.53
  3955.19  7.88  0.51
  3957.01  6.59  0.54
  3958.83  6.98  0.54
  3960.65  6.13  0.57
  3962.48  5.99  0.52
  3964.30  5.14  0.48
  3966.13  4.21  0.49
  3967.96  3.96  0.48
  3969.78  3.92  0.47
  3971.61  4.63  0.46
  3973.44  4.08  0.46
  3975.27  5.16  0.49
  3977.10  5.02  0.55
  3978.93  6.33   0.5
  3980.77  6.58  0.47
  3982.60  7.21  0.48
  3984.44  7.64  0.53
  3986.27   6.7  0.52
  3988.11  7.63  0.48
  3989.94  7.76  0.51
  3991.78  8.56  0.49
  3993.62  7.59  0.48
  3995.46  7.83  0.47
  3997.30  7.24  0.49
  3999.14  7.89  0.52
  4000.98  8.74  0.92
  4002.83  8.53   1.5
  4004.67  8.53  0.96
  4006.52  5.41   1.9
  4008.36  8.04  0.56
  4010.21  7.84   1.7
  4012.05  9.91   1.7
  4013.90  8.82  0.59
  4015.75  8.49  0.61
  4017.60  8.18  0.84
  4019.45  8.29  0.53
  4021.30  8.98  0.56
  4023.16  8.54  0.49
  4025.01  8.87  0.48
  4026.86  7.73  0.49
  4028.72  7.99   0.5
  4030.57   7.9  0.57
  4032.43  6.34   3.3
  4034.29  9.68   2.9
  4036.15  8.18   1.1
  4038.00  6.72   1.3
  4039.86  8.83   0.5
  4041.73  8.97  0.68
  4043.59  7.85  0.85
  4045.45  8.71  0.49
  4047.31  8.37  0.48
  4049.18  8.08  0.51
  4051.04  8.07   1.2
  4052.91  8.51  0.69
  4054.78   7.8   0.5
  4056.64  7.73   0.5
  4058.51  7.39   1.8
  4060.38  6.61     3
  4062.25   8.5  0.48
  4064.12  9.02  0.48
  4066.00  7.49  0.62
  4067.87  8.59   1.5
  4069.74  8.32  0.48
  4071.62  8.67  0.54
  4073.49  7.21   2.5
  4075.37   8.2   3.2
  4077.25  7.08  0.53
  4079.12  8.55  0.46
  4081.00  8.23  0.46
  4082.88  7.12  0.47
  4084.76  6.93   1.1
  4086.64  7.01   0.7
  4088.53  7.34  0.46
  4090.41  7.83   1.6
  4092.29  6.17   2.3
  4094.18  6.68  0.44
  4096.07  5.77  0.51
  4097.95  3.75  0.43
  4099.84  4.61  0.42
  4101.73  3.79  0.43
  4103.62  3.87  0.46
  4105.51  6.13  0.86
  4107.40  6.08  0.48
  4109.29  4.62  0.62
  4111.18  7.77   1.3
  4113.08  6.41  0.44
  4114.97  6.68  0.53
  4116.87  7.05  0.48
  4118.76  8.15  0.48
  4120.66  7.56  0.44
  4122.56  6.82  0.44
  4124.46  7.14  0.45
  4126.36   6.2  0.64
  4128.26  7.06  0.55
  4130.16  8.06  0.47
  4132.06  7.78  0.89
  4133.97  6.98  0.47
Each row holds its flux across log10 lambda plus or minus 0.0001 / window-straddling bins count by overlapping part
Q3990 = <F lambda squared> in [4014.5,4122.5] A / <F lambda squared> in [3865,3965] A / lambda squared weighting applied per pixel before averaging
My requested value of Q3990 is 1.25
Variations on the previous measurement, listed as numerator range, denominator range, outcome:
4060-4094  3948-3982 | 1.40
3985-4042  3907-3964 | 1.24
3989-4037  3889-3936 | 1.37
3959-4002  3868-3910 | 1.11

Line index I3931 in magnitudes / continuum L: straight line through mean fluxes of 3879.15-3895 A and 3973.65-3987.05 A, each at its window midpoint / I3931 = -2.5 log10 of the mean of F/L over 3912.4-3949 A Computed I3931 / -0.235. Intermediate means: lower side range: 4.6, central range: 6.66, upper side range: 6.25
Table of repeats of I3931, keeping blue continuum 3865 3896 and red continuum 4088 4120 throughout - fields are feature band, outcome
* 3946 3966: -0.134 mag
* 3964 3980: 0.248 mag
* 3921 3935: -0.063 mag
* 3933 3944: -0.059 mag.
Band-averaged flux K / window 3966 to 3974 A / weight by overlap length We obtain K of 4.16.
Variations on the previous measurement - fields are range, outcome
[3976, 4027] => 7.81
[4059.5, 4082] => 8.04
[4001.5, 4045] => 8.21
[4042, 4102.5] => 7.4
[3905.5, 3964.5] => 6.77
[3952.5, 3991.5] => 6.1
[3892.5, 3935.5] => 6.46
